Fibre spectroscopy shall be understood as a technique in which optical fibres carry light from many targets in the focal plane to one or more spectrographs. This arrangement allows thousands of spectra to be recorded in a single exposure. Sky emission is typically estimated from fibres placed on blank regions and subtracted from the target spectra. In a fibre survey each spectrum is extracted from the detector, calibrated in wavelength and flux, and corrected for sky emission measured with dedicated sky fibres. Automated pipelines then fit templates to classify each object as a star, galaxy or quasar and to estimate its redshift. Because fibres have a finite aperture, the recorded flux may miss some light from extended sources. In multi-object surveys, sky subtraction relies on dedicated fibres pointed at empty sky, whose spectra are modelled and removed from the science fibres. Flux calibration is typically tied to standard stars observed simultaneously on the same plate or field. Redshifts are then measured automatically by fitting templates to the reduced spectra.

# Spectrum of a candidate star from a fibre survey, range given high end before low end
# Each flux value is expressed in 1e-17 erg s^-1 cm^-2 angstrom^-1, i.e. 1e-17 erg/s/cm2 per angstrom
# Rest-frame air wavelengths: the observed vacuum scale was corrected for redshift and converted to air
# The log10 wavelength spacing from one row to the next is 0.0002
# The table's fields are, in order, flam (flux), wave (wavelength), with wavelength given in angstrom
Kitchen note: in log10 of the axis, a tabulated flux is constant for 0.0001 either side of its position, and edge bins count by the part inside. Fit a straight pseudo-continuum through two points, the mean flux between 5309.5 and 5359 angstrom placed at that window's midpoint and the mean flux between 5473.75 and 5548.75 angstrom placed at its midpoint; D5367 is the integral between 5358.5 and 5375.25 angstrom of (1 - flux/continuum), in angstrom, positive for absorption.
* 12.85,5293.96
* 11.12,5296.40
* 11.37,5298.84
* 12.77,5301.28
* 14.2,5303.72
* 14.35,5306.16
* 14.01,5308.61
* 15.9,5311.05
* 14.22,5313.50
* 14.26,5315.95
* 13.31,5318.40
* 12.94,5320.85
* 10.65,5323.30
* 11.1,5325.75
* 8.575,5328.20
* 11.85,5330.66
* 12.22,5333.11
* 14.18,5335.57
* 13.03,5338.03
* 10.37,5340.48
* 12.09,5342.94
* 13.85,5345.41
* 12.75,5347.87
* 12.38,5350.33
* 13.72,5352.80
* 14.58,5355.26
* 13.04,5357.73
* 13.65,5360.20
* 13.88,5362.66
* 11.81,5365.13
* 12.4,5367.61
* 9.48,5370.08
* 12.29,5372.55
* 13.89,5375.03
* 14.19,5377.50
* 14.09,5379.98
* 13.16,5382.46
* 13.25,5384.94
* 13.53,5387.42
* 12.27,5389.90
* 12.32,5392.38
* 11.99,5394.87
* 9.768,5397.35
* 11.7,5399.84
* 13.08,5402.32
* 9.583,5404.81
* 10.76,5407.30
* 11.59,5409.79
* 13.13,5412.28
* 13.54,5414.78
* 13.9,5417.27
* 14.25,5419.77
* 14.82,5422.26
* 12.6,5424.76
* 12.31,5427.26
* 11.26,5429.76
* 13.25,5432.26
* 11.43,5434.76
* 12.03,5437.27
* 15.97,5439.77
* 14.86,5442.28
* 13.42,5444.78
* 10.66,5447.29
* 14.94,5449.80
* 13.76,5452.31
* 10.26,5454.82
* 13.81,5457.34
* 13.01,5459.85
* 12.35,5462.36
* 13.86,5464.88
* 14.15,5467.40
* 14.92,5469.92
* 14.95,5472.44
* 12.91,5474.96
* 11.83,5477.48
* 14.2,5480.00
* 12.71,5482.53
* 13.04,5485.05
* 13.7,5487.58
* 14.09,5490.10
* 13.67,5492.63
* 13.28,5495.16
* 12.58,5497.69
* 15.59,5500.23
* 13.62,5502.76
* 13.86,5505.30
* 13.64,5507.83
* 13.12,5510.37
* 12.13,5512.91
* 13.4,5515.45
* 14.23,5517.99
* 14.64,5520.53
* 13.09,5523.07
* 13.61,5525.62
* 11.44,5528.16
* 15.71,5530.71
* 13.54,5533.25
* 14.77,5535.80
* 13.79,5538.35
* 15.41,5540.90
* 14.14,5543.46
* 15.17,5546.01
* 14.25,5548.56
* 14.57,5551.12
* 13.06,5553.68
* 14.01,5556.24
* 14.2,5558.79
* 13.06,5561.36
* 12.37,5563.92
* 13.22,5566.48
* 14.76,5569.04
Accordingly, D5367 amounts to 0.7 angstrom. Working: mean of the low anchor 12.8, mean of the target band 12.4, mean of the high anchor 13.7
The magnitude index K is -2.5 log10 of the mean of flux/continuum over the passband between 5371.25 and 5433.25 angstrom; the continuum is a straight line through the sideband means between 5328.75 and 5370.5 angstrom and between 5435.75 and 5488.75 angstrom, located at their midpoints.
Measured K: 0.03 mag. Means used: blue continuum 12.7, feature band 12.7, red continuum 13.4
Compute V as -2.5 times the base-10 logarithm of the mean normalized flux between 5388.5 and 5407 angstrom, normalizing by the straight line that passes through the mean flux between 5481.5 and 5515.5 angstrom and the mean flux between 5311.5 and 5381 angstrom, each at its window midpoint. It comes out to 0.13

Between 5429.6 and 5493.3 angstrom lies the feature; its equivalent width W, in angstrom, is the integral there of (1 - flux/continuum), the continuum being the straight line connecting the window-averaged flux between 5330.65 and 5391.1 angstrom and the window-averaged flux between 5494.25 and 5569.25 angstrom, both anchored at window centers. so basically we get 0.60 angstrom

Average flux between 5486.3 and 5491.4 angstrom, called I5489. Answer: 13.9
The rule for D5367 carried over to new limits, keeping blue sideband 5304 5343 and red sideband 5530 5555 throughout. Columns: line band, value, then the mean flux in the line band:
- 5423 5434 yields 0.9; 12.4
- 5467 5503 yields 0.8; 13.7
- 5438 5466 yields 0.8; 13.3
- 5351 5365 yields -0.6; 13.6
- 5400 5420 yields 1.6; 12.3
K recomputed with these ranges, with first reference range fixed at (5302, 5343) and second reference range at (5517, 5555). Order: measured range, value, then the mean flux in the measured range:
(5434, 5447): 0.009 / 13.4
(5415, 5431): 0.016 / 13.2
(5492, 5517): 0.033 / 13.5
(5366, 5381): 0.036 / 12.7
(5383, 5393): 0.024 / 12.9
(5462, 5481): 0.000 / 13.7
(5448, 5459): 0.044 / 13.1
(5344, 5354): -0.015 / 13.1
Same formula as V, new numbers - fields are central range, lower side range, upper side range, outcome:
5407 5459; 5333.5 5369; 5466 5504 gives 0.03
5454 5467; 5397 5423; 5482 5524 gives 0.02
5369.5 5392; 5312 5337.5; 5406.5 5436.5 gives -0.03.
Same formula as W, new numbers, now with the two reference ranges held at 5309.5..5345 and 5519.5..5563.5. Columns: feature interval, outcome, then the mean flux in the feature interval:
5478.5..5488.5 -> 0.2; 13.4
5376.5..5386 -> -0.6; 13.7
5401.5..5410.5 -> 1.3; 11.1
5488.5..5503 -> -0.1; 13.8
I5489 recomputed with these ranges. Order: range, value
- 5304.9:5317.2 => 14.5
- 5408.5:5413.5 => 12.3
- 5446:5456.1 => 12.4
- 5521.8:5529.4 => 12.7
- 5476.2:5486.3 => 13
